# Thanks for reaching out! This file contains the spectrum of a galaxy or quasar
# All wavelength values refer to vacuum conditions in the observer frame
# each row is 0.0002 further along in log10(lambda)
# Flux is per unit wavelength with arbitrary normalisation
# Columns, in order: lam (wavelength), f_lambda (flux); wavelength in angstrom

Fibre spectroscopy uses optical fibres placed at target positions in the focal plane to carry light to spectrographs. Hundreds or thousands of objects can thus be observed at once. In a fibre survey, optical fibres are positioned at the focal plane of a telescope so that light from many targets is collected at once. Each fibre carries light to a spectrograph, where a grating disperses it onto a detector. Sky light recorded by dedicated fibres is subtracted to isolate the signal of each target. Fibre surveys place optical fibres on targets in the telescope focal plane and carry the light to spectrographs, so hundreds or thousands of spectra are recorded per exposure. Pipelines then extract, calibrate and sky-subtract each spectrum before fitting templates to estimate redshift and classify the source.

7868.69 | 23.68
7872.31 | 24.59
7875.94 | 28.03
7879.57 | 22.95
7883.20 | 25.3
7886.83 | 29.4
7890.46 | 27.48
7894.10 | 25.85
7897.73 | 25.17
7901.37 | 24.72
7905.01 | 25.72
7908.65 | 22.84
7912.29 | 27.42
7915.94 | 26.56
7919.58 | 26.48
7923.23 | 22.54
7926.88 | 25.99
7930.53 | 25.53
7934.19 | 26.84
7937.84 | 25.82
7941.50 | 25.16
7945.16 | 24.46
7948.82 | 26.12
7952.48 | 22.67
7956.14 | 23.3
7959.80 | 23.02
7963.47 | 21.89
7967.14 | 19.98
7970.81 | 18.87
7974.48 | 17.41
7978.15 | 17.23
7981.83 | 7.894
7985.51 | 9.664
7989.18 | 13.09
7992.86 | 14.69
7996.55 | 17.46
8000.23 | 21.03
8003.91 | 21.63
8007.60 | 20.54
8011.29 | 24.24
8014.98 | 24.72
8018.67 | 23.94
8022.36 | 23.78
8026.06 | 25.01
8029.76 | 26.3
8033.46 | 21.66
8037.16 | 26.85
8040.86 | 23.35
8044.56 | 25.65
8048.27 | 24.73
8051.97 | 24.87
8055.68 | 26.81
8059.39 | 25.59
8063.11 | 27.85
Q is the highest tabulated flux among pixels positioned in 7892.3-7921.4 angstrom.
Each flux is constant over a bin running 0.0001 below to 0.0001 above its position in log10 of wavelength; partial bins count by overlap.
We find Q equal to 27.42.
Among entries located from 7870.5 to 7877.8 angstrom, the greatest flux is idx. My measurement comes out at 28.03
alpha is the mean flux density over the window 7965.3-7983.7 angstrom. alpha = 16.3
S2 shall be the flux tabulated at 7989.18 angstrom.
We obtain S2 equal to 13.09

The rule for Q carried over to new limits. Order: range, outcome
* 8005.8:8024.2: 24.72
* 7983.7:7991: 13.09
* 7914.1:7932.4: 26.56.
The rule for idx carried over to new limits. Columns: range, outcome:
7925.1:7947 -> 26.84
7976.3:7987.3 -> 17.23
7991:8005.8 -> 21.63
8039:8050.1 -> 25.65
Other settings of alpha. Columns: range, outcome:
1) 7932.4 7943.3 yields 25.9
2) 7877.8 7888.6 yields 25.9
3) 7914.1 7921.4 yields 26.5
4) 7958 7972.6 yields 20.9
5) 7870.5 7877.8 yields 26.3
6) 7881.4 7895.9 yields 27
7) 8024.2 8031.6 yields 25.6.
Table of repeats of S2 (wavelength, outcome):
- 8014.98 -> 24.72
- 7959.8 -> 23.02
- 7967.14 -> 19.98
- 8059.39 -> 25.59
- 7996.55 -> 17.46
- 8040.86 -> 23.35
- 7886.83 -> 29.4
